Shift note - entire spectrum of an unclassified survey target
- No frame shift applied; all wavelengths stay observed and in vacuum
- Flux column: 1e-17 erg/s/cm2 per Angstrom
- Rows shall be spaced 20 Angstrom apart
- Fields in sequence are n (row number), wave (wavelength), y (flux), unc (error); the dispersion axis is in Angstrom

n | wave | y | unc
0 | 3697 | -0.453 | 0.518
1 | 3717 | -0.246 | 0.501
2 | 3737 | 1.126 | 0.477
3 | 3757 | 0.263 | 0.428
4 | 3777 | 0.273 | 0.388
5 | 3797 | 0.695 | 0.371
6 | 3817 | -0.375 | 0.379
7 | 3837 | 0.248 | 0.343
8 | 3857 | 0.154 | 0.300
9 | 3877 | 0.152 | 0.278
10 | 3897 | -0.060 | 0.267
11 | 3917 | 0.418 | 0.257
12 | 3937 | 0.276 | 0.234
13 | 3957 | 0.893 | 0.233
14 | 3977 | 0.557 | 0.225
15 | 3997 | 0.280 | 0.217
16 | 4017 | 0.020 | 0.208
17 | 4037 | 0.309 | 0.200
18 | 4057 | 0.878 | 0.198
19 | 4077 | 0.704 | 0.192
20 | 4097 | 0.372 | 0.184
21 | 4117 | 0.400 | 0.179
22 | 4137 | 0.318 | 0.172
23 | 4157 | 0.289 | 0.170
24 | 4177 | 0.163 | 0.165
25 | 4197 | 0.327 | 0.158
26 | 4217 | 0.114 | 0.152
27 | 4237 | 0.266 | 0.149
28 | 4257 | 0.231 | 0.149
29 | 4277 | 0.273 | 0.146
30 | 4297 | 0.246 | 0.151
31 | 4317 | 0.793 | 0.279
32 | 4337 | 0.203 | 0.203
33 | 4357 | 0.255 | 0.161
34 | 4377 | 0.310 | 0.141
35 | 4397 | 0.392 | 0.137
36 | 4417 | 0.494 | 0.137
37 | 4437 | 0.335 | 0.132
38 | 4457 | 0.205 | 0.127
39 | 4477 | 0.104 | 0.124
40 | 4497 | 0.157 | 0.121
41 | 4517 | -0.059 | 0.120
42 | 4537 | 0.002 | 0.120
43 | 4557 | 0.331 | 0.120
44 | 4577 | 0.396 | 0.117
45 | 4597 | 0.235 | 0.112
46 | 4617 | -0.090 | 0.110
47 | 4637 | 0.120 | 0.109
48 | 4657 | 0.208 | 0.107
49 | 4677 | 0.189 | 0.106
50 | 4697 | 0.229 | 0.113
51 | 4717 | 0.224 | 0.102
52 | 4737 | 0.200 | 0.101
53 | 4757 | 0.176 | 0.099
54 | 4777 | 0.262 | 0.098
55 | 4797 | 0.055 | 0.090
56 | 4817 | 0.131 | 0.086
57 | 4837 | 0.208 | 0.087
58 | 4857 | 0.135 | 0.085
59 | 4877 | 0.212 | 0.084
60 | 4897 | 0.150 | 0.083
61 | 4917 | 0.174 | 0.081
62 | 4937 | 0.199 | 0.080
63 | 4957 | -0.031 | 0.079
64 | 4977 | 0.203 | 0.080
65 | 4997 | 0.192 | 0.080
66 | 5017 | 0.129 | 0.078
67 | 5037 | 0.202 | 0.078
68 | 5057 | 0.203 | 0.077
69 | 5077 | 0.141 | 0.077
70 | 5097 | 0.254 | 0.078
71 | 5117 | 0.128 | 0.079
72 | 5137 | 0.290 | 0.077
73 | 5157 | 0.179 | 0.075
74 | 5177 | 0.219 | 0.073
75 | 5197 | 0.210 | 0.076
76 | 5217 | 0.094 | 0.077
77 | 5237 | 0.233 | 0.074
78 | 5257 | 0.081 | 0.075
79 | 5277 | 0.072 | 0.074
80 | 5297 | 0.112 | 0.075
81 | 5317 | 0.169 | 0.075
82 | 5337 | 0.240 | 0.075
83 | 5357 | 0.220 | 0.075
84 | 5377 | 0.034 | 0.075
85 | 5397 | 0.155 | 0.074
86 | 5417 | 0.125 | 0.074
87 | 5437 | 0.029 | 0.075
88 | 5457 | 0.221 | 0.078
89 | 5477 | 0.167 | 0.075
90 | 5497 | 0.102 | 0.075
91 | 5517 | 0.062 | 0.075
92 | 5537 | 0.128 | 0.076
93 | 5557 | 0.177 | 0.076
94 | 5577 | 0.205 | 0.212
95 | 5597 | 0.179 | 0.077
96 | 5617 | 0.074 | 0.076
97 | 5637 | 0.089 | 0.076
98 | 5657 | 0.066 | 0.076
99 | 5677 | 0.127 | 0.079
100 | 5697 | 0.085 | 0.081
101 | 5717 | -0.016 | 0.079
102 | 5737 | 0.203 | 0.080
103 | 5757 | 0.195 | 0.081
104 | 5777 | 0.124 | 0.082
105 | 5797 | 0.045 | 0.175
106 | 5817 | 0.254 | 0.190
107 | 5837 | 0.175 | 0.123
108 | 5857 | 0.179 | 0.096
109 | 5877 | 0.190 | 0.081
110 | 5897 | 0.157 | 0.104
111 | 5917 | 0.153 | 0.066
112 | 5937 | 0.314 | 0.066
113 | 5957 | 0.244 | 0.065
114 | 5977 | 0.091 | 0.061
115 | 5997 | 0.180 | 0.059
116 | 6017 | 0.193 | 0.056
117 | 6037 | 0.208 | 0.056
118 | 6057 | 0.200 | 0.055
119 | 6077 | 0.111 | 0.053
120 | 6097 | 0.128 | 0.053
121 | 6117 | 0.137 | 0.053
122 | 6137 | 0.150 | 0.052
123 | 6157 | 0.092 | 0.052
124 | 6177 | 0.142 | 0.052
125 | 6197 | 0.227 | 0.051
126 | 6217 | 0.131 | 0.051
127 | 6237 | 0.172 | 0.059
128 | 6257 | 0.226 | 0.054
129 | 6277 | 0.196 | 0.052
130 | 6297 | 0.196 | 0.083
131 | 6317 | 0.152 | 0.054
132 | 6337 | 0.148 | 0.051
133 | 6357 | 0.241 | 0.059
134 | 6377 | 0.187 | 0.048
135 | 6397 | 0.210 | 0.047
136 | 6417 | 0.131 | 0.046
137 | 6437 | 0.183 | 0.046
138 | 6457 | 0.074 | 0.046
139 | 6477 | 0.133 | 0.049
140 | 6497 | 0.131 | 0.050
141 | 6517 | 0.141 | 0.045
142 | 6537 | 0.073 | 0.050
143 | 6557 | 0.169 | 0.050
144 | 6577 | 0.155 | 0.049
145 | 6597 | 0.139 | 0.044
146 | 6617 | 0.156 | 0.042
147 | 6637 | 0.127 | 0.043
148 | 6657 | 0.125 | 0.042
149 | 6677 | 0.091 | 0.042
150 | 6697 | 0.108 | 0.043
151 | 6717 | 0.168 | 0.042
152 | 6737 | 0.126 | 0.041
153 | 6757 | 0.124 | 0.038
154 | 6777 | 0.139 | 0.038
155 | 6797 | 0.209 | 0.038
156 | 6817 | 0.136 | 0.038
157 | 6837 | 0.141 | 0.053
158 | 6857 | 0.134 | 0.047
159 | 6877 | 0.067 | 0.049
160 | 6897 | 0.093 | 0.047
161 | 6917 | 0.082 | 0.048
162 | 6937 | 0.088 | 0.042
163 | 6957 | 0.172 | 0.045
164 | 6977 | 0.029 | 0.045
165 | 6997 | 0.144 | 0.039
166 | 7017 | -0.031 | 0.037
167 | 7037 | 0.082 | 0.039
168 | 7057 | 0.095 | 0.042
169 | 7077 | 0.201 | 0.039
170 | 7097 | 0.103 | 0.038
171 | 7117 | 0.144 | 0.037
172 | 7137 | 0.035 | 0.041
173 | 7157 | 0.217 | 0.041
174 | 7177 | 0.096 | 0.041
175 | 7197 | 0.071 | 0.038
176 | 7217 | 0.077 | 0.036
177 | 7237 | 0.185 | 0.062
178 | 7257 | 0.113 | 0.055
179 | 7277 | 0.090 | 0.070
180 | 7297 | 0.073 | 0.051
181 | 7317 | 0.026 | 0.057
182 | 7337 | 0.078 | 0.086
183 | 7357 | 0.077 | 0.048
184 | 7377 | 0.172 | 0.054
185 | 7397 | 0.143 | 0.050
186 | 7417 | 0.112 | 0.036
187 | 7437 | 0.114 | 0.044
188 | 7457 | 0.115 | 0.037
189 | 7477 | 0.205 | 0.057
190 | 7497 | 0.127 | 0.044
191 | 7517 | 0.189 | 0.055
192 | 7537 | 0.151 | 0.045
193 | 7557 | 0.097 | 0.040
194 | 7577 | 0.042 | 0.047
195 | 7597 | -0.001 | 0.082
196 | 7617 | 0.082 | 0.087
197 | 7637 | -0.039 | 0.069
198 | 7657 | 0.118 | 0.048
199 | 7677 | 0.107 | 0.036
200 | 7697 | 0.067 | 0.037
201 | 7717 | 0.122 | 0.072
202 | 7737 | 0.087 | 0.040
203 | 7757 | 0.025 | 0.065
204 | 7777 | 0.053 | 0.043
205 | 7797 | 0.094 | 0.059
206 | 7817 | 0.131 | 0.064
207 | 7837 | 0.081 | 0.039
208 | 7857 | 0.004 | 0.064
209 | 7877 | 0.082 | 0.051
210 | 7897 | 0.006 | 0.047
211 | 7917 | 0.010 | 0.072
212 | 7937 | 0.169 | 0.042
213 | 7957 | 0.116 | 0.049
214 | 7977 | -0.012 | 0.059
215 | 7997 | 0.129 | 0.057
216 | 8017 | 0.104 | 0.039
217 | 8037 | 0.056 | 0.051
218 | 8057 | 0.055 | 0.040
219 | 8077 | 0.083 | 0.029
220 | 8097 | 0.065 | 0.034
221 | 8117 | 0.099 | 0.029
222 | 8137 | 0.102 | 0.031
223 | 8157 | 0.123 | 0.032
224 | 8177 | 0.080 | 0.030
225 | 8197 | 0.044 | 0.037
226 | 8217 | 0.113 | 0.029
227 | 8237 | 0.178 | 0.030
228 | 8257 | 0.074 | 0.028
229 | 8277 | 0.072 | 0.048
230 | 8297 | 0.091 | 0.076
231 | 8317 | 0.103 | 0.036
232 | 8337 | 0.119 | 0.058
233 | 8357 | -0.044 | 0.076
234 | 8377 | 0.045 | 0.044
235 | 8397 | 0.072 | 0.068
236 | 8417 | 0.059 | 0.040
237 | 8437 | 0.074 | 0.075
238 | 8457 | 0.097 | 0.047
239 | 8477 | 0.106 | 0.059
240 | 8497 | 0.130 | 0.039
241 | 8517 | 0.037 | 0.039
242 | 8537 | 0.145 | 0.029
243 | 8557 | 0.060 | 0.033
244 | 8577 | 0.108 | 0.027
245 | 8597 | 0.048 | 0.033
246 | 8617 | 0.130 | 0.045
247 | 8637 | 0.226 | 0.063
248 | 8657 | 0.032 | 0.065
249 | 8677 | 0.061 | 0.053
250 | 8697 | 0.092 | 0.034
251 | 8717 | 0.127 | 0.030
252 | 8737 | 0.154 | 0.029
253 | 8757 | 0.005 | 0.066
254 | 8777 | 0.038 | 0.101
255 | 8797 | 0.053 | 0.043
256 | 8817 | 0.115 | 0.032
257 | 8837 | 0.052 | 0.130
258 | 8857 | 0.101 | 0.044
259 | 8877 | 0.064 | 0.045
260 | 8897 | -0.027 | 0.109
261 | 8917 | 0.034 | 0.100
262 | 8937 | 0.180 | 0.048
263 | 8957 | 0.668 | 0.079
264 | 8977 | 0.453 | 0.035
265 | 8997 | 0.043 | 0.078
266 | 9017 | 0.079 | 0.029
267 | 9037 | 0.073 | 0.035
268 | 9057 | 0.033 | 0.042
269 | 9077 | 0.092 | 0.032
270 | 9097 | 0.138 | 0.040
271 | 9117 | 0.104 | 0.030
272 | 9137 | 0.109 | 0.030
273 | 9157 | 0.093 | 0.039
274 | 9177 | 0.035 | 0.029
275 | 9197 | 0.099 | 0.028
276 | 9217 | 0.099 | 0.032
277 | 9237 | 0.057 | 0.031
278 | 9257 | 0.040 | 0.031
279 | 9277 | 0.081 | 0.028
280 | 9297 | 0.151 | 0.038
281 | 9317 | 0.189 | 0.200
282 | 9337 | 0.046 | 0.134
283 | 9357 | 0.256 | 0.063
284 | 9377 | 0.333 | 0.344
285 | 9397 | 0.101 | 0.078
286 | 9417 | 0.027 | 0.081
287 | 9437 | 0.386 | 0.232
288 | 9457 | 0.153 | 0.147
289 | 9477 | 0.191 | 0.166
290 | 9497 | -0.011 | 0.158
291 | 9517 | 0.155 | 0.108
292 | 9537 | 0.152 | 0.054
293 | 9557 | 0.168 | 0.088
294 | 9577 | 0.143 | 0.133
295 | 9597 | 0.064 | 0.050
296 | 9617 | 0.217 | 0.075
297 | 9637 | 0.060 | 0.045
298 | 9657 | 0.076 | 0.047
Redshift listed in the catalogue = 1.405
